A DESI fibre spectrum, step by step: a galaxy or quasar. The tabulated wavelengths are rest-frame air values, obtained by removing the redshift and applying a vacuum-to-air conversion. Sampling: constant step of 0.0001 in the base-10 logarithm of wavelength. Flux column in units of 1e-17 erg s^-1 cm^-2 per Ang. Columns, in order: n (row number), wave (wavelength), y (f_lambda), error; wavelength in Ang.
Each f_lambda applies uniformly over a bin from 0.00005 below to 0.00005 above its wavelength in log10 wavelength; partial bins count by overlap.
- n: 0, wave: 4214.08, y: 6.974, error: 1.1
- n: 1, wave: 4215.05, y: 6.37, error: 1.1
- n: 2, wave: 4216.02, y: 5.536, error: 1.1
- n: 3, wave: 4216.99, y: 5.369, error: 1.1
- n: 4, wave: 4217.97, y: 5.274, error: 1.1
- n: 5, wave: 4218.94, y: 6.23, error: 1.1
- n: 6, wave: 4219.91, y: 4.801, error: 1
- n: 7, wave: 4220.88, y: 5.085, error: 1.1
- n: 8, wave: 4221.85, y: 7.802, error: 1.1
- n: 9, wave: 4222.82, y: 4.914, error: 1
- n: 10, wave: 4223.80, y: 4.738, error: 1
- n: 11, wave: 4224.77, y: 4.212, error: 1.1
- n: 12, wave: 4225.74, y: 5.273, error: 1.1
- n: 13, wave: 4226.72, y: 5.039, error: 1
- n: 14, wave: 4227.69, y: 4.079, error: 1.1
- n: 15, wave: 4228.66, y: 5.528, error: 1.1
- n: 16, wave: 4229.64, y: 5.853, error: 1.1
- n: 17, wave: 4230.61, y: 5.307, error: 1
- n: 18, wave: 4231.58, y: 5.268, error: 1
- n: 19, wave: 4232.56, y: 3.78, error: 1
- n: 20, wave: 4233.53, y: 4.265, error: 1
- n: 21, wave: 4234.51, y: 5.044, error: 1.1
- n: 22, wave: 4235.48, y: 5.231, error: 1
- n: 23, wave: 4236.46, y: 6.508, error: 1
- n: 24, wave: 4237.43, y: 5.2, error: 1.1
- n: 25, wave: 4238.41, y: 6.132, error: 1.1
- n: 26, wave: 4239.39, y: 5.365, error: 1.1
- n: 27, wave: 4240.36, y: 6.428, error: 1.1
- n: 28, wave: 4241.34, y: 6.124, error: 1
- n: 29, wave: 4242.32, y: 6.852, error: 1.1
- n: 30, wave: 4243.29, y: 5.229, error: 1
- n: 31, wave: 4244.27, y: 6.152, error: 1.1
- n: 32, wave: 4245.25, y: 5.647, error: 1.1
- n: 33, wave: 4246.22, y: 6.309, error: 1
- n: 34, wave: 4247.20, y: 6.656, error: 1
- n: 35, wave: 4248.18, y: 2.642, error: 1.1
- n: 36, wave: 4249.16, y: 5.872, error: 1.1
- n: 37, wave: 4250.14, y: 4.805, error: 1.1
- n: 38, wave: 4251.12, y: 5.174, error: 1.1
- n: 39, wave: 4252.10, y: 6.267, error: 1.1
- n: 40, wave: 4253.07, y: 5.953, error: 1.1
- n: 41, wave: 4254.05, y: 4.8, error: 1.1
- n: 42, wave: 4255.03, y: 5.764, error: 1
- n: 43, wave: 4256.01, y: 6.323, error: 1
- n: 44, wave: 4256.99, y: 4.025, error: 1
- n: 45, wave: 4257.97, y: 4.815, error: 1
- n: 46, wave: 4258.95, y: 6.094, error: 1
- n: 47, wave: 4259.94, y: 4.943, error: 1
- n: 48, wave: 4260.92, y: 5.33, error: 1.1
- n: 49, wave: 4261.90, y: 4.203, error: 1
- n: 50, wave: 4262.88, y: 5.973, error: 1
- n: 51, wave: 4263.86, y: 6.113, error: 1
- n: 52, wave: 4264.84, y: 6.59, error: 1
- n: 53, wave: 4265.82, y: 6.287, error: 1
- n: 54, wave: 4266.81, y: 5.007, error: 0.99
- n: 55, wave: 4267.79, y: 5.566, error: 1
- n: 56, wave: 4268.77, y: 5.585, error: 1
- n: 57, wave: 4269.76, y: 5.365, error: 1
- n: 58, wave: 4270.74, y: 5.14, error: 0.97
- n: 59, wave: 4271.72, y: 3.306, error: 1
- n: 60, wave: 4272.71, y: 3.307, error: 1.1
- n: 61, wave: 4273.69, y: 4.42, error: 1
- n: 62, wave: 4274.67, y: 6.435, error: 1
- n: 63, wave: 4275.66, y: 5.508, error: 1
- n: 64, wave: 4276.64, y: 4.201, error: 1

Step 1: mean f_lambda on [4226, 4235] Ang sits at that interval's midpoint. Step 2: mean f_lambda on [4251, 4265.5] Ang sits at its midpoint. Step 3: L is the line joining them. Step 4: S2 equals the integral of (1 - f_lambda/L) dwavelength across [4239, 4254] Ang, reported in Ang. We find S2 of -1.2 Ang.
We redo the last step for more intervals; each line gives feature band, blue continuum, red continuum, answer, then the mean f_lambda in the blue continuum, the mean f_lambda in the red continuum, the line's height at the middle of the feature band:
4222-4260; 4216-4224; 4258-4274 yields 0.1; 5.55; 5.2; 5.39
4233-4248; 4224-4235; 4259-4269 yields -1.9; 4.88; 5.58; 5.1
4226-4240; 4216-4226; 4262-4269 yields 0.8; 5.38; 5.8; 5.49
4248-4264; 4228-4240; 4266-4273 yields -0.8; 5.29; 4.86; 5.02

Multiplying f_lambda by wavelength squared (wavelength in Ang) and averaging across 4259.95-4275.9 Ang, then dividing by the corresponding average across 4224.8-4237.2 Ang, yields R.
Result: 1.05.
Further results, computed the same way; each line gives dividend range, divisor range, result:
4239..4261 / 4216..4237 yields 1.07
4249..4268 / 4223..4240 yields 1.09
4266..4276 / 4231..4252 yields 0.92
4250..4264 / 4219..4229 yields 1.05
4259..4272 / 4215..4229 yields 1.04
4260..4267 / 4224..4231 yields 1.14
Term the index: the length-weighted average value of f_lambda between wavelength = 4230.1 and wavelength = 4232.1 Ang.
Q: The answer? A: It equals 5.28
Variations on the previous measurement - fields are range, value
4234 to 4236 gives 5.14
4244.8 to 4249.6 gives 5.42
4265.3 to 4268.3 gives 5.63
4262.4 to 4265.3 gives 6.23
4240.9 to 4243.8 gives 6.07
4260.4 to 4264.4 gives 5.43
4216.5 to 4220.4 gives 5.41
